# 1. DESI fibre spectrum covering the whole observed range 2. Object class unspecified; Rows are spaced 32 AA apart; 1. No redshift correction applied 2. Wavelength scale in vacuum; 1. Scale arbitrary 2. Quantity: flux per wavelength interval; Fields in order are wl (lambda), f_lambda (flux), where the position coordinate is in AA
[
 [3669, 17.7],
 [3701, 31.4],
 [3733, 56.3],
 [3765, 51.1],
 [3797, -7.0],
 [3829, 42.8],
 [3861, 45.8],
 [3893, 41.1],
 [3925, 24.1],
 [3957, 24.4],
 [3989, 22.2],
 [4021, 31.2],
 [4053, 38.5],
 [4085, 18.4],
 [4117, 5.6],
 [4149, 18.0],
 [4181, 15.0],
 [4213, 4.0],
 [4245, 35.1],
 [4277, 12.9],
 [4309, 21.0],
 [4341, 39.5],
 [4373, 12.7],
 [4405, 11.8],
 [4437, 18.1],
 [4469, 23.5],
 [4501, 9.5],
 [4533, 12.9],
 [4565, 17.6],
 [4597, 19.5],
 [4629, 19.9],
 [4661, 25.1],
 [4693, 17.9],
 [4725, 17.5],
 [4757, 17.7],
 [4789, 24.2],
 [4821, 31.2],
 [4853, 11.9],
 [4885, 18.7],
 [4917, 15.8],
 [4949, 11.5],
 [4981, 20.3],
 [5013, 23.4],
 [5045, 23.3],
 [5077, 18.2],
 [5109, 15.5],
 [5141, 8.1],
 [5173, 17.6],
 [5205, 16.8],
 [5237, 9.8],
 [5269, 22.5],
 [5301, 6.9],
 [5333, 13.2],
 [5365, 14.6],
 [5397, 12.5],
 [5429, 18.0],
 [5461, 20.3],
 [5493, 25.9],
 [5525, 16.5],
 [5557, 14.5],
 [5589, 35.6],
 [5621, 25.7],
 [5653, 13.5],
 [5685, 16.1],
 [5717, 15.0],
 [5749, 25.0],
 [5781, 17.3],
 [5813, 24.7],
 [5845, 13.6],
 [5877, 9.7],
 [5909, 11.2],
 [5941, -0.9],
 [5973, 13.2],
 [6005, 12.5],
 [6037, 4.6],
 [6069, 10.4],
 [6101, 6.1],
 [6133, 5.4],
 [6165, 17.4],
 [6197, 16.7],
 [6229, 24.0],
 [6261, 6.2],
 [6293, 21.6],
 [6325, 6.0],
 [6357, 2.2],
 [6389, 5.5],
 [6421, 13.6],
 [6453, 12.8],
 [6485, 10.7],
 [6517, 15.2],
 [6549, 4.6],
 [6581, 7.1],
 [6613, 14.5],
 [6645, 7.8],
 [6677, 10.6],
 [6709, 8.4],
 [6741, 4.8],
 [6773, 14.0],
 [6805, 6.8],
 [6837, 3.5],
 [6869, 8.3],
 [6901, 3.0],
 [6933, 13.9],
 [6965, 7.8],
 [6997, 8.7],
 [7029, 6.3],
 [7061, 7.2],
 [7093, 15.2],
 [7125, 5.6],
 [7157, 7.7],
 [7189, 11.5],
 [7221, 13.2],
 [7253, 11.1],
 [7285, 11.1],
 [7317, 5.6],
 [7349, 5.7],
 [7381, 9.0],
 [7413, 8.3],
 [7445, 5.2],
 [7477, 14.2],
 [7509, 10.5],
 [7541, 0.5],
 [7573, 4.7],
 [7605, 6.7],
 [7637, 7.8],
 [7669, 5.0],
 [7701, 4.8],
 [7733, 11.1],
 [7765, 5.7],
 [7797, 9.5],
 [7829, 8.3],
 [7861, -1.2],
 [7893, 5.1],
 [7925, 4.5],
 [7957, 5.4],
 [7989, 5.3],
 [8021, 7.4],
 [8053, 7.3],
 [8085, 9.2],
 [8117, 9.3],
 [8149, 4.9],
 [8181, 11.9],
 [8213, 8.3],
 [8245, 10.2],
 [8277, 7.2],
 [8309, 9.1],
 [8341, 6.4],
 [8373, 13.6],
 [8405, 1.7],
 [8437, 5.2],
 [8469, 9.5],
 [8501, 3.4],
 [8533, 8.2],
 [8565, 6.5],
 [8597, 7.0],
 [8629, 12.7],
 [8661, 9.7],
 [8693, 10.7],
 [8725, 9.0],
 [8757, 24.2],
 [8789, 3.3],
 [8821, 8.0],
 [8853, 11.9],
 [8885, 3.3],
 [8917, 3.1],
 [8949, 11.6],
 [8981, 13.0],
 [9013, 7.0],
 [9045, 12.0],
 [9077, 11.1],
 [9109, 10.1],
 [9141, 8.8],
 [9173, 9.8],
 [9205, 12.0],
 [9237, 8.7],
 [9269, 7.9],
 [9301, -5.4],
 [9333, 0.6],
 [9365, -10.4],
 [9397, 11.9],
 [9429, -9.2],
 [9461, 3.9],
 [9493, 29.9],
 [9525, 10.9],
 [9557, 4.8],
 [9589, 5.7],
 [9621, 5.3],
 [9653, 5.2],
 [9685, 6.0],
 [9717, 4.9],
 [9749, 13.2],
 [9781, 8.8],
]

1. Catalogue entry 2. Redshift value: 1.346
